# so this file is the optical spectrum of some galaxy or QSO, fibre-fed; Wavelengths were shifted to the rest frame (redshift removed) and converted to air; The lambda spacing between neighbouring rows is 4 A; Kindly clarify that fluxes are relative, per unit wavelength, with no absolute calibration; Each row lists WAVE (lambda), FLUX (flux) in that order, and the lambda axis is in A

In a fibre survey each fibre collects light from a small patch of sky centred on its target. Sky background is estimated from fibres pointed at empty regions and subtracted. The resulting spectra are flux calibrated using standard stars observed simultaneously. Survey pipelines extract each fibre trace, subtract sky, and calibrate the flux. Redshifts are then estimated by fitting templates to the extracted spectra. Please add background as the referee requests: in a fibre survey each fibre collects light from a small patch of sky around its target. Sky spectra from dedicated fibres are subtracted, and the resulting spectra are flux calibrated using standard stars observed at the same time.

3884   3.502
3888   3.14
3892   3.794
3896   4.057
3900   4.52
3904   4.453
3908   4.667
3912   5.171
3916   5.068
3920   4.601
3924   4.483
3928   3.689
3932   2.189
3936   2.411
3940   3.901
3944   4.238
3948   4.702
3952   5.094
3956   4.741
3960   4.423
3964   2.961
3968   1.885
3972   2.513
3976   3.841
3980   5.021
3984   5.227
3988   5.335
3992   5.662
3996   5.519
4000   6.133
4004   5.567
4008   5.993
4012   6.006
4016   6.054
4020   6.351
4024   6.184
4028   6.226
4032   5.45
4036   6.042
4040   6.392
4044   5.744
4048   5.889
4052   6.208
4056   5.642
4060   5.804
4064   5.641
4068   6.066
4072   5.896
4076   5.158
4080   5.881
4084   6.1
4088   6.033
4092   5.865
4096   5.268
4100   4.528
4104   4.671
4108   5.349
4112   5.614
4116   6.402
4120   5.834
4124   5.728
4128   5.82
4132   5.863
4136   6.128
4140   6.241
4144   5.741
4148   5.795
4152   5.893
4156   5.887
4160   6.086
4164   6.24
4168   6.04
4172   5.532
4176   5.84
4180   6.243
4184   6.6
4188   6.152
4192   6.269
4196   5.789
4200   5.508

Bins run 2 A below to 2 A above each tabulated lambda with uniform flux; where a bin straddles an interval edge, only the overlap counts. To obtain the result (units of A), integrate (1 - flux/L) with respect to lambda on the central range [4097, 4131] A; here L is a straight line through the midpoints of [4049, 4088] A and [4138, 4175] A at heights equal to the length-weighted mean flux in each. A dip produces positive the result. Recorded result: 2.26 A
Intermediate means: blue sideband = 5.83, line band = 5.5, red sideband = 5.94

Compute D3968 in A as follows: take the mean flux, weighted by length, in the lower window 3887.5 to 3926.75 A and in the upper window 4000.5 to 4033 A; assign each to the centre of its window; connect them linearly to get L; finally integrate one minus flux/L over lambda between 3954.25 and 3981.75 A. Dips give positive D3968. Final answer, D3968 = 8.8 A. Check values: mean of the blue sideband 4.43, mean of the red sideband 6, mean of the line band 3.6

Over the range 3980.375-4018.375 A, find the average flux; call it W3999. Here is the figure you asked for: 5.7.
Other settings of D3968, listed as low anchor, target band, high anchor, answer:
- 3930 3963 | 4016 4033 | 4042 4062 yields -2.3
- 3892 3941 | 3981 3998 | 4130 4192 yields -2.7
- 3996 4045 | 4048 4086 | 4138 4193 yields 1.2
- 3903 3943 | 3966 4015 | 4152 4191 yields -3.0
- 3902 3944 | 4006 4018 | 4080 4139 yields -2.9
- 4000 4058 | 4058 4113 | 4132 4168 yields 3.9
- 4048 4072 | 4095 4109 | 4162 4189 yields 2.5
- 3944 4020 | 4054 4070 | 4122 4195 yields -1.3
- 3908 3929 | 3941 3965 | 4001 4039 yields 3.3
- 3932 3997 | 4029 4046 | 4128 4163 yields -3.7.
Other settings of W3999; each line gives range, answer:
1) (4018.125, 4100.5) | 5.85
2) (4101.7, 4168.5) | 5.83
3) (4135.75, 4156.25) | 5.94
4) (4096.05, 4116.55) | 5.23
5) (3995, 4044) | 5.99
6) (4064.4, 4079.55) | 5.72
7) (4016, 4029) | 6.23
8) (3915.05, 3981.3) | 3.84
